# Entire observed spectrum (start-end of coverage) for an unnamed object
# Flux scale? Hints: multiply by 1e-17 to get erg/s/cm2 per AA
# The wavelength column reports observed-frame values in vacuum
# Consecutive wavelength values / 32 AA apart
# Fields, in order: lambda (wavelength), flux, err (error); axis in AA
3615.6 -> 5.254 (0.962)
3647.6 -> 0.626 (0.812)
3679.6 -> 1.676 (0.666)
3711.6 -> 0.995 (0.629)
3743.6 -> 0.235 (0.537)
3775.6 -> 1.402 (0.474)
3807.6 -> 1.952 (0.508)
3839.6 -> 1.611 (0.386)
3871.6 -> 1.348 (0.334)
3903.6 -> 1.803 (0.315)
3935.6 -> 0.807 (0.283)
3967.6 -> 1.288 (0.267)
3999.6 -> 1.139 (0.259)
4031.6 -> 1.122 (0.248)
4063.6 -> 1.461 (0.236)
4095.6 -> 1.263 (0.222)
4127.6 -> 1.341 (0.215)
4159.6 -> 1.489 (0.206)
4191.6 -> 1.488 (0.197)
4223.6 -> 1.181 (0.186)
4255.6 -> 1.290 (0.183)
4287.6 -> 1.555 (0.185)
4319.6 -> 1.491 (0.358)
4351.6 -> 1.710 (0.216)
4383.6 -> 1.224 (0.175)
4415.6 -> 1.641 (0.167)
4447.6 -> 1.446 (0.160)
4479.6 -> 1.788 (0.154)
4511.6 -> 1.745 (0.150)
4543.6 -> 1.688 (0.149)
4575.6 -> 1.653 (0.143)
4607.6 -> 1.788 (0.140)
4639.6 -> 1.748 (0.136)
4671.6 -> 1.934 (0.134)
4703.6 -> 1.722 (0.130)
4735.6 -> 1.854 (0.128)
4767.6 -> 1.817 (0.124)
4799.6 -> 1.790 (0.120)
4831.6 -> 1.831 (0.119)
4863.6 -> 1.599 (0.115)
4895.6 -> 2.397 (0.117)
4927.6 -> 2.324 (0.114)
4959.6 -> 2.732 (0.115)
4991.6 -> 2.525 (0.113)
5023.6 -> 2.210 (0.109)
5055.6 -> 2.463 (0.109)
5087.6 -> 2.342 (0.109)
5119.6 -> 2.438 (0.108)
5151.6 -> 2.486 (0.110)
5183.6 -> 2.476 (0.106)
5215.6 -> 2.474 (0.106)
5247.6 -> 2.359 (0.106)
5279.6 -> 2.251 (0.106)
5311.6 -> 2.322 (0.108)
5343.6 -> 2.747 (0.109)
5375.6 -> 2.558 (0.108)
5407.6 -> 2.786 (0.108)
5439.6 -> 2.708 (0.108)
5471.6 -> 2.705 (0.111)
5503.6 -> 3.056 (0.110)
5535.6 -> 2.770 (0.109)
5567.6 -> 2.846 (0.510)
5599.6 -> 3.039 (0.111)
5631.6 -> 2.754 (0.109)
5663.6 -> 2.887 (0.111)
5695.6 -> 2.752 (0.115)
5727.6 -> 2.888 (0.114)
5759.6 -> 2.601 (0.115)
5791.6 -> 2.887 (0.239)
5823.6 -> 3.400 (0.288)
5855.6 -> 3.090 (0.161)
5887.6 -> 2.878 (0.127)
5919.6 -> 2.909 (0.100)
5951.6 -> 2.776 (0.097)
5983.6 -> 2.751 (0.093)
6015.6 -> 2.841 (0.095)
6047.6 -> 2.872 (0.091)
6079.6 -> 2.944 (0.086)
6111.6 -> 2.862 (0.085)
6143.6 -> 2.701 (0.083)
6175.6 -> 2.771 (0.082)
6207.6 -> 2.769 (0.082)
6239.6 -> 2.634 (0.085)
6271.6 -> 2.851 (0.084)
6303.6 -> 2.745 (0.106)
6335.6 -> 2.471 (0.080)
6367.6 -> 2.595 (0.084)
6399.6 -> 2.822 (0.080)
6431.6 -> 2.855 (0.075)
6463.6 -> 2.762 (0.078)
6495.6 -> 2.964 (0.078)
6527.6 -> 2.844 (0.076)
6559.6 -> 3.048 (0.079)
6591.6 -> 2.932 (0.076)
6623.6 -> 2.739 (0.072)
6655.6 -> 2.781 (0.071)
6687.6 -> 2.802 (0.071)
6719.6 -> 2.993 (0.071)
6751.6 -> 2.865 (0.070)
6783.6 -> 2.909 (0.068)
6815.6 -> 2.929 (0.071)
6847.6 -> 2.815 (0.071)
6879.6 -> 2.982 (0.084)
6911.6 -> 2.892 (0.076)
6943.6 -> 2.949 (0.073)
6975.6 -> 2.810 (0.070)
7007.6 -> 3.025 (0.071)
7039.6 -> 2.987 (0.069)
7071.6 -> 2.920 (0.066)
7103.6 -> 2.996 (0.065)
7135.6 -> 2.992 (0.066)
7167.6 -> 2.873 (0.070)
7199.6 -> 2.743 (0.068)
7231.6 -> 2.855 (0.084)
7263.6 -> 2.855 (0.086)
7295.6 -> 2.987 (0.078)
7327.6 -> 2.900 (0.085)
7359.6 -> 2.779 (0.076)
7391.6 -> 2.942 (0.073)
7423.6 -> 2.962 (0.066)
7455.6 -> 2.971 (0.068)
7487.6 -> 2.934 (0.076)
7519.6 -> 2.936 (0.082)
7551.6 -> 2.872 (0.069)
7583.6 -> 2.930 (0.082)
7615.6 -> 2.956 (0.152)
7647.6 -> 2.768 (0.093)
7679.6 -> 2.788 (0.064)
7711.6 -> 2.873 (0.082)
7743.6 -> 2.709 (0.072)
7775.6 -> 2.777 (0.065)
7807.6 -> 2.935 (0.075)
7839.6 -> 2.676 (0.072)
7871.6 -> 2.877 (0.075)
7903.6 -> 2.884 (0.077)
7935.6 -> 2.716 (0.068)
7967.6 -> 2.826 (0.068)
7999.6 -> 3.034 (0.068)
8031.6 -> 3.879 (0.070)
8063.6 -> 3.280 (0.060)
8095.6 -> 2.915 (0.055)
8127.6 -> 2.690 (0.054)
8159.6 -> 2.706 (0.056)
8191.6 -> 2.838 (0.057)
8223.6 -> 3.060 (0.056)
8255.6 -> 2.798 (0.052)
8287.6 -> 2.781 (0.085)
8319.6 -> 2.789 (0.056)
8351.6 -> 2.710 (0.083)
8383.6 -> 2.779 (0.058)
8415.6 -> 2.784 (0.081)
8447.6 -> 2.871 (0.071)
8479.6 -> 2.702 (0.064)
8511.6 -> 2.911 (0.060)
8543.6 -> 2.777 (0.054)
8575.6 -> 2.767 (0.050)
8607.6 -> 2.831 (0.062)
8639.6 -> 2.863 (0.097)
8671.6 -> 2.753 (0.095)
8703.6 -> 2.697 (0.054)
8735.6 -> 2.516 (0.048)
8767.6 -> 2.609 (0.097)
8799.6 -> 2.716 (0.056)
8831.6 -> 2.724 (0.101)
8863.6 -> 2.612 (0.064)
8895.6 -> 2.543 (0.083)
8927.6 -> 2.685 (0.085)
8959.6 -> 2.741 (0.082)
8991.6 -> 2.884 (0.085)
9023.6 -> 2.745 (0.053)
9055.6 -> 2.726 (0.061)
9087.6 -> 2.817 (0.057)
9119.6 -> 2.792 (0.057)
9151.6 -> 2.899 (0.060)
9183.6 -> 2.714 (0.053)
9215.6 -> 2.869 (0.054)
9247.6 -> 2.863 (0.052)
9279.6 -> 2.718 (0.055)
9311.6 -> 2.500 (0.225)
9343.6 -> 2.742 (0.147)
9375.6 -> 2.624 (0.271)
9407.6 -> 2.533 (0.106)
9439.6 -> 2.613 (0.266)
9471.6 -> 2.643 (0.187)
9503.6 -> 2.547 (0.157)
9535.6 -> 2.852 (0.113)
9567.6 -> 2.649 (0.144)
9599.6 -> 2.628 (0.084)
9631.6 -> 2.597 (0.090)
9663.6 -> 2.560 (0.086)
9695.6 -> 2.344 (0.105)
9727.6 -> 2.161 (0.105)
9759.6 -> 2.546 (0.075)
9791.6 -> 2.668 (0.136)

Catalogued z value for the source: 0.224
